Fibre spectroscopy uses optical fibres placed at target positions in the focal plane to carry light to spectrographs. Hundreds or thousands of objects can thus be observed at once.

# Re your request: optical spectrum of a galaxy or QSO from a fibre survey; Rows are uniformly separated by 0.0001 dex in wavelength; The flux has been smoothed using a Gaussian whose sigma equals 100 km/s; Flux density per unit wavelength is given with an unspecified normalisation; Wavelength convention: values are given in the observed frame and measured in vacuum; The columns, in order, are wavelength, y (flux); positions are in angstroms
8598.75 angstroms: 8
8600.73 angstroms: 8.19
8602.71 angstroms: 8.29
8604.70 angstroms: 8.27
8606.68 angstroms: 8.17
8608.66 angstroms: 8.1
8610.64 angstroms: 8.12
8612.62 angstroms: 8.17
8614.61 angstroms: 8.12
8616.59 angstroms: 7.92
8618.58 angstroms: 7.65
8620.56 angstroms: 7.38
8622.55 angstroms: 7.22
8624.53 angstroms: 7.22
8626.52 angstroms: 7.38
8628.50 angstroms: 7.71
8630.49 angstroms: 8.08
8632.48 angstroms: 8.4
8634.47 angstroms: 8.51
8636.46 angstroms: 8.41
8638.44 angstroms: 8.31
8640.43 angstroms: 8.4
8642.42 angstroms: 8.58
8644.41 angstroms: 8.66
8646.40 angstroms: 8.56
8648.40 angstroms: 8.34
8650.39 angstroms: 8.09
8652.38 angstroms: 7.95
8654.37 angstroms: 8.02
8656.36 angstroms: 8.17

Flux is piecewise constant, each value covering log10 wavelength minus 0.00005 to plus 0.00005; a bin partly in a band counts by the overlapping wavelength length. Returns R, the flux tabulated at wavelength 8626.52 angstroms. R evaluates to 7.38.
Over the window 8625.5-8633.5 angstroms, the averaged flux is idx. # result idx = 7.89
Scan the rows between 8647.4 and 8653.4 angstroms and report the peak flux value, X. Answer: 8.34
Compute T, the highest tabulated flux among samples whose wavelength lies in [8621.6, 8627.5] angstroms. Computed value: 7.38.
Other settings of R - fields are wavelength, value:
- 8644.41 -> 8.66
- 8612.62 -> 8.17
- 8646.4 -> 8.56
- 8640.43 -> 8.4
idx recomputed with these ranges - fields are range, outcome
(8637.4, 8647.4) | 8.51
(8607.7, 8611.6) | 8.12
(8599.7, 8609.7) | 8.2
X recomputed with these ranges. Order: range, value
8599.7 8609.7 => 8.29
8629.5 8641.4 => 8.51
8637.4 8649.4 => 8.66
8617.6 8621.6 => 7.65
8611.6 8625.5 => 8.17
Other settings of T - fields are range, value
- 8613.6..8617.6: 8.12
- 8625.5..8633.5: 8.4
